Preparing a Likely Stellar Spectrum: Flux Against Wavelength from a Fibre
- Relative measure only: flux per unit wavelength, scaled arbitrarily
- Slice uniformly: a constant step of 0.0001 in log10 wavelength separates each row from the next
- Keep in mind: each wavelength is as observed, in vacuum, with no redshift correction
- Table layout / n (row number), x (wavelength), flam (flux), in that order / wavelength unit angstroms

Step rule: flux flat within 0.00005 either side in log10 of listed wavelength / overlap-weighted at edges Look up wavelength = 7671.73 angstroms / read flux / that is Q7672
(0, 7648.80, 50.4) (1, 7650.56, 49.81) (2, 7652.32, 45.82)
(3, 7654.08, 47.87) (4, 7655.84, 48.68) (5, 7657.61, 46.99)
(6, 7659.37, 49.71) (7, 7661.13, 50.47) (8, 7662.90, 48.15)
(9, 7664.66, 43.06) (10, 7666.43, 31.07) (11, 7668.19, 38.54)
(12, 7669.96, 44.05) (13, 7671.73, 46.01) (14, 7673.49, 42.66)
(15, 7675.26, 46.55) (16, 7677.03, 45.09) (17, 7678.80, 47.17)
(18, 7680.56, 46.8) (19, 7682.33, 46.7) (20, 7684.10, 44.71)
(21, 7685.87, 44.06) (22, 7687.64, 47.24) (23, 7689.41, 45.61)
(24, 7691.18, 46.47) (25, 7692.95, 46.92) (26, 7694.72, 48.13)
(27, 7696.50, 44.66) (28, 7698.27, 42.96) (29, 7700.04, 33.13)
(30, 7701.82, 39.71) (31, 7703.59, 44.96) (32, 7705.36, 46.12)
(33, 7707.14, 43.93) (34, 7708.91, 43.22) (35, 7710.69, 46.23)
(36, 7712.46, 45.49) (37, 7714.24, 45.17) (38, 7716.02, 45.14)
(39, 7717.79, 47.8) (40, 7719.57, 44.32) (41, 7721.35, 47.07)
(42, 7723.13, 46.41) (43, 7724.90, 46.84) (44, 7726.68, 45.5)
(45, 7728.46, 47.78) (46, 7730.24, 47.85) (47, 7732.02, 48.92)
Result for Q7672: 46.01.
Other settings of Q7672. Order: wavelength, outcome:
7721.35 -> 47.07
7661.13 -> 50.47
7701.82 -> 39.71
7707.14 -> 43.93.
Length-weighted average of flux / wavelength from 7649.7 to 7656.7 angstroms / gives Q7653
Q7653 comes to 48.1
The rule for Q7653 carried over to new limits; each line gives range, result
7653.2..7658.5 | 47.9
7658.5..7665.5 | 47.9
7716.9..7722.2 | 46.4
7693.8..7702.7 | 41.7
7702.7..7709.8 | 44.6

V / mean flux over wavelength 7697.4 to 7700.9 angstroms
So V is 38.1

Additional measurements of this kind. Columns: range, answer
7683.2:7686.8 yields 44.4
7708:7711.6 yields 44.8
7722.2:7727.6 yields 46.3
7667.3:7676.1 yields 43.5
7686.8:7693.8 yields 46.6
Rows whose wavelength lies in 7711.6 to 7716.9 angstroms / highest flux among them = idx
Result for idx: 45.49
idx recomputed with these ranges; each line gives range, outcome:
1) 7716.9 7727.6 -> 47.8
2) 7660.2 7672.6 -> 50.47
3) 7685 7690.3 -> 47.24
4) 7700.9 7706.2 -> 46.12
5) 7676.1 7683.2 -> 47.17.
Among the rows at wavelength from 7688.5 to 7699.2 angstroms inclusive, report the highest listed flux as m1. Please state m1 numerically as 48.13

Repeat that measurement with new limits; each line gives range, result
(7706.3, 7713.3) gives 46.23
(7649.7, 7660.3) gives 49.81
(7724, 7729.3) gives 47.78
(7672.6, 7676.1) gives 46.55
